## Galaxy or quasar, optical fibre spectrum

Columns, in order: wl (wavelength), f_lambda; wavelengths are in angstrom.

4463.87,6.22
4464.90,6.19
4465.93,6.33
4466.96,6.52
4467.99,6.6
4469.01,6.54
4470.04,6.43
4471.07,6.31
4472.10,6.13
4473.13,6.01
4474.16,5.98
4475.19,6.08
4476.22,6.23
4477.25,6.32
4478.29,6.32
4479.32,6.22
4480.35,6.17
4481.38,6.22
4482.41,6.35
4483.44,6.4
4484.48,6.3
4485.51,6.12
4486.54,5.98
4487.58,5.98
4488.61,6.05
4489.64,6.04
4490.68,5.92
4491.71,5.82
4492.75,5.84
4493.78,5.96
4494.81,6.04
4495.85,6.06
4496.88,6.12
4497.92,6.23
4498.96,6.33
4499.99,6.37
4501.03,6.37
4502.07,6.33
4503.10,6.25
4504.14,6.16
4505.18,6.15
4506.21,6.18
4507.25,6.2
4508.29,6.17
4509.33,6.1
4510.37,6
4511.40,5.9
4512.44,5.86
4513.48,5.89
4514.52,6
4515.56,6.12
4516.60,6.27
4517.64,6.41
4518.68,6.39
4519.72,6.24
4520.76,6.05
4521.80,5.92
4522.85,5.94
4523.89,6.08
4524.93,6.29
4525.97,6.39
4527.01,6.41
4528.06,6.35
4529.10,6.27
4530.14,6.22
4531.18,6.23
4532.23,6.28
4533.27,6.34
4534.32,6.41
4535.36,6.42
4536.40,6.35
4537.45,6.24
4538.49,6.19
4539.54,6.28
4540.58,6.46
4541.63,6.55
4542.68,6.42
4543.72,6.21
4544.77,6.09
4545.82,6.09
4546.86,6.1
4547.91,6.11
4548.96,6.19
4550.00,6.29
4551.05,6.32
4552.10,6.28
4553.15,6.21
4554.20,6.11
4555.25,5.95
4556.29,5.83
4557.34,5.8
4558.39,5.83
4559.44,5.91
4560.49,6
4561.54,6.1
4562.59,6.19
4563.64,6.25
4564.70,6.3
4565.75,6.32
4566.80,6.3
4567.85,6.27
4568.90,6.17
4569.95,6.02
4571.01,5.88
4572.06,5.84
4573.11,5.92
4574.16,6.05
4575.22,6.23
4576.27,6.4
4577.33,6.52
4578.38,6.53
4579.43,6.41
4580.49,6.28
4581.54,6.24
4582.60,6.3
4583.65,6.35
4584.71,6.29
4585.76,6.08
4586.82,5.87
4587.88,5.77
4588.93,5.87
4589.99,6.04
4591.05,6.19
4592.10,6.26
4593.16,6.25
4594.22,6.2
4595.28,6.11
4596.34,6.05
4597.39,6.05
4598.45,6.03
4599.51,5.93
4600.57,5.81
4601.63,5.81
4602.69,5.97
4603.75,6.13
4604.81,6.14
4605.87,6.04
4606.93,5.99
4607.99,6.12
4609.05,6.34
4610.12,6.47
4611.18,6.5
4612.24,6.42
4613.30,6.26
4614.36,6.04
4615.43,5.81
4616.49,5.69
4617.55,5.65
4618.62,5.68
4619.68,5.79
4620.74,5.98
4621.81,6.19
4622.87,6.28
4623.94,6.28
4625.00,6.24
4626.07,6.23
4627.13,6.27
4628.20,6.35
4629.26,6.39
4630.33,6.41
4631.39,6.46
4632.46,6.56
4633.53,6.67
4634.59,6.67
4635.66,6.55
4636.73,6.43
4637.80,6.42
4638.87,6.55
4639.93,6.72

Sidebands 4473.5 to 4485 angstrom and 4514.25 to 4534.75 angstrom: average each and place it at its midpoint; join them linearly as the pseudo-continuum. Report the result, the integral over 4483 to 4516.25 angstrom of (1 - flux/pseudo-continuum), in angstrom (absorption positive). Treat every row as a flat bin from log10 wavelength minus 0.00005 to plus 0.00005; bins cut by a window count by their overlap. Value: 0.69 angstrom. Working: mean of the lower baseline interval 6.23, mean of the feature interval 6.1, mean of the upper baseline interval 6.23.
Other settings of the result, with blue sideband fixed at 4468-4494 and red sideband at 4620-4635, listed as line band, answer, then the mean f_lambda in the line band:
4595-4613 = 0.6 angstrom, 6.12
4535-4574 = 0.6 angstrom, 6.15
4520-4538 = -0.1 angstrom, 6.25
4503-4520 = 0.2 angstrom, 6.13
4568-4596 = 0.6 angstrom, 6.16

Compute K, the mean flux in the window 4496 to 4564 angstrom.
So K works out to 6.18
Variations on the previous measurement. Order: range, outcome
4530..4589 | 6.19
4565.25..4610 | 6.13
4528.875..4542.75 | 6.33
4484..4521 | 6.12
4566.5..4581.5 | 6.2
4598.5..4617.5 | 6.07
